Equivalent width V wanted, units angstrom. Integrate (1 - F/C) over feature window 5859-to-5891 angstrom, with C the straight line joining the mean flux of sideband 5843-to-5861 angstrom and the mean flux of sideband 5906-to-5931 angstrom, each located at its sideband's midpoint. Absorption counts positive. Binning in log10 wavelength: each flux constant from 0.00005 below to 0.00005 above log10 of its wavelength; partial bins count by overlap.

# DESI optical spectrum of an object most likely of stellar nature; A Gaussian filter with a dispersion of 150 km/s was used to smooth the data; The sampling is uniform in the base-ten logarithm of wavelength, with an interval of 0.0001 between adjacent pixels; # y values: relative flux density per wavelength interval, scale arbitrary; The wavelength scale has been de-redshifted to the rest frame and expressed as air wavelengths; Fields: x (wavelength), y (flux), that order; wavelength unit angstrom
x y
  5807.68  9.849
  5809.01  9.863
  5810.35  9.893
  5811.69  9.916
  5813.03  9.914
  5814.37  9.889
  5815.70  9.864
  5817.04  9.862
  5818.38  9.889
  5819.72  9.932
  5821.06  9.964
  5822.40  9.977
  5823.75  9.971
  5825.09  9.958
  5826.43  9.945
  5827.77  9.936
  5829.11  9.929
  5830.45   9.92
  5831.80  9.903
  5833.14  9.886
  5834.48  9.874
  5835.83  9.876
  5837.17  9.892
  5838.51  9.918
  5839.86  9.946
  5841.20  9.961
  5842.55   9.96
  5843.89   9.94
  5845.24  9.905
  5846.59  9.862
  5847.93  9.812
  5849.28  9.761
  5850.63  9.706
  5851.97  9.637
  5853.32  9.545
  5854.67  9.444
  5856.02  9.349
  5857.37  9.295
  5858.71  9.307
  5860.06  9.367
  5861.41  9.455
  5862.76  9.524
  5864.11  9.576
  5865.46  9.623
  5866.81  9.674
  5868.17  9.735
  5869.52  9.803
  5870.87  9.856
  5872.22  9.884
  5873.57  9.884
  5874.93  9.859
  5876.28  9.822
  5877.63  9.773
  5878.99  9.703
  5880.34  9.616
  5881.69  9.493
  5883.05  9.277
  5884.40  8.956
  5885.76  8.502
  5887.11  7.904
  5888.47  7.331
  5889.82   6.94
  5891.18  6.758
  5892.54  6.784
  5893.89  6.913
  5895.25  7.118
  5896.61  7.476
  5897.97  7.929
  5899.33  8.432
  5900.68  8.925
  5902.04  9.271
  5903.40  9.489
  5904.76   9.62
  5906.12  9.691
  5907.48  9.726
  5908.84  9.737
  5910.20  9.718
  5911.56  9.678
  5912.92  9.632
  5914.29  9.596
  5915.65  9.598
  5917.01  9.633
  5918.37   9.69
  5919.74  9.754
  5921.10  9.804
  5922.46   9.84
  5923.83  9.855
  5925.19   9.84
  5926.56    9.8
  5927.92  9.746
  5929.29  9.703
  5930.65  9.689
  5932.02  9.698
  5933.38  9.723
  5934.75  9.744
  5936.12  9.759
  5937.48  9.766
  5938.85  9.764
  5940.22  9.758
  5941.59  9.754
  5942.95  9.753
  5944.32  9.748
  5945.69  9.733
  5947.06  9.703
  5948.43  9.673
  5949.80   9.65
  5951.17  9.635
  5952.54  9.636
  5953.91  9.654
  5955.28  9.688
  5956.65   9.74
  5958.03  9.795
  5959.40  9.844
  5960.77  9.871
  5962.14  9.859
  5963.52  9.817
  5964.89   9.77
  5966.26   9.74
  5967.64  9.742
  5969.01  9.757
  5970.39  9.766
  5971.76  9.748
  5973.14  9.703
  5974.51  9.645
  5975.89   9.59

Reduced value 1.3 angstrom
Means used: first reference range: 9.61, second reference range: 9.72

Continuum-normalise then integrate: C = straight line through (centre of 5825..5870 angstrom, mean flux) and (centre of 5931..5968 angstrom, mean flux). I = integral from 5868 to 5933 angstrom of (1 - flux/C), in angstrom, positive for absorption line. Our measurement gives 3.90 angstrom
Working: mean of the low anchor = 9.74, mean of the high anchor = 9.74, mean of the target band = 9.16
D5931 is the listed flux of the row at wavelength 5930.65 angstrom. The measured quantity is 9.689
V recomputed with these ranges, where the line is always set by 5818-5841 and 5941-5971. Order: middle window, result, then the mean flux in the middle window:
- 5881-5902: 4.0 angstrom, 7.96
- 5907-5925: 0.2 angstrom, 9.72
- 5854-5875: 0.6 angstrom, 9.59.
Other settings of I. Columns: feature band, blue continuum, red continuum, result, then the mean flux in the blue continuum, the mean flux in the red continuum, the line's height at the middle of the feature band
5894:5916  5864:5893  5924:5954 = 0.72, 9.04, 9.73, 9.34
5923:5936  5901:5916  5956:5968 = -0.11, 9.59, 9.79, 9.67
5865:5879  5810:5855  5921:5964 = 0.06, 9.87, 9.75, 9.83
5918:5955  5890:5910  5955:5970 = -2.13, 8.41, 9.78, 9.21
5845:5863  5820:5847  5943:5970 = 0.60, 9.92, 9.74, 9.89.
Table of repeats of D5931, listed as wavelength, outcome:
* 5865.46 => 9.623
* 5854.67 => 9.444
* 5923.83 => 9.855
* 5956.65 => 9.74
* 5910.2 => 9.718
